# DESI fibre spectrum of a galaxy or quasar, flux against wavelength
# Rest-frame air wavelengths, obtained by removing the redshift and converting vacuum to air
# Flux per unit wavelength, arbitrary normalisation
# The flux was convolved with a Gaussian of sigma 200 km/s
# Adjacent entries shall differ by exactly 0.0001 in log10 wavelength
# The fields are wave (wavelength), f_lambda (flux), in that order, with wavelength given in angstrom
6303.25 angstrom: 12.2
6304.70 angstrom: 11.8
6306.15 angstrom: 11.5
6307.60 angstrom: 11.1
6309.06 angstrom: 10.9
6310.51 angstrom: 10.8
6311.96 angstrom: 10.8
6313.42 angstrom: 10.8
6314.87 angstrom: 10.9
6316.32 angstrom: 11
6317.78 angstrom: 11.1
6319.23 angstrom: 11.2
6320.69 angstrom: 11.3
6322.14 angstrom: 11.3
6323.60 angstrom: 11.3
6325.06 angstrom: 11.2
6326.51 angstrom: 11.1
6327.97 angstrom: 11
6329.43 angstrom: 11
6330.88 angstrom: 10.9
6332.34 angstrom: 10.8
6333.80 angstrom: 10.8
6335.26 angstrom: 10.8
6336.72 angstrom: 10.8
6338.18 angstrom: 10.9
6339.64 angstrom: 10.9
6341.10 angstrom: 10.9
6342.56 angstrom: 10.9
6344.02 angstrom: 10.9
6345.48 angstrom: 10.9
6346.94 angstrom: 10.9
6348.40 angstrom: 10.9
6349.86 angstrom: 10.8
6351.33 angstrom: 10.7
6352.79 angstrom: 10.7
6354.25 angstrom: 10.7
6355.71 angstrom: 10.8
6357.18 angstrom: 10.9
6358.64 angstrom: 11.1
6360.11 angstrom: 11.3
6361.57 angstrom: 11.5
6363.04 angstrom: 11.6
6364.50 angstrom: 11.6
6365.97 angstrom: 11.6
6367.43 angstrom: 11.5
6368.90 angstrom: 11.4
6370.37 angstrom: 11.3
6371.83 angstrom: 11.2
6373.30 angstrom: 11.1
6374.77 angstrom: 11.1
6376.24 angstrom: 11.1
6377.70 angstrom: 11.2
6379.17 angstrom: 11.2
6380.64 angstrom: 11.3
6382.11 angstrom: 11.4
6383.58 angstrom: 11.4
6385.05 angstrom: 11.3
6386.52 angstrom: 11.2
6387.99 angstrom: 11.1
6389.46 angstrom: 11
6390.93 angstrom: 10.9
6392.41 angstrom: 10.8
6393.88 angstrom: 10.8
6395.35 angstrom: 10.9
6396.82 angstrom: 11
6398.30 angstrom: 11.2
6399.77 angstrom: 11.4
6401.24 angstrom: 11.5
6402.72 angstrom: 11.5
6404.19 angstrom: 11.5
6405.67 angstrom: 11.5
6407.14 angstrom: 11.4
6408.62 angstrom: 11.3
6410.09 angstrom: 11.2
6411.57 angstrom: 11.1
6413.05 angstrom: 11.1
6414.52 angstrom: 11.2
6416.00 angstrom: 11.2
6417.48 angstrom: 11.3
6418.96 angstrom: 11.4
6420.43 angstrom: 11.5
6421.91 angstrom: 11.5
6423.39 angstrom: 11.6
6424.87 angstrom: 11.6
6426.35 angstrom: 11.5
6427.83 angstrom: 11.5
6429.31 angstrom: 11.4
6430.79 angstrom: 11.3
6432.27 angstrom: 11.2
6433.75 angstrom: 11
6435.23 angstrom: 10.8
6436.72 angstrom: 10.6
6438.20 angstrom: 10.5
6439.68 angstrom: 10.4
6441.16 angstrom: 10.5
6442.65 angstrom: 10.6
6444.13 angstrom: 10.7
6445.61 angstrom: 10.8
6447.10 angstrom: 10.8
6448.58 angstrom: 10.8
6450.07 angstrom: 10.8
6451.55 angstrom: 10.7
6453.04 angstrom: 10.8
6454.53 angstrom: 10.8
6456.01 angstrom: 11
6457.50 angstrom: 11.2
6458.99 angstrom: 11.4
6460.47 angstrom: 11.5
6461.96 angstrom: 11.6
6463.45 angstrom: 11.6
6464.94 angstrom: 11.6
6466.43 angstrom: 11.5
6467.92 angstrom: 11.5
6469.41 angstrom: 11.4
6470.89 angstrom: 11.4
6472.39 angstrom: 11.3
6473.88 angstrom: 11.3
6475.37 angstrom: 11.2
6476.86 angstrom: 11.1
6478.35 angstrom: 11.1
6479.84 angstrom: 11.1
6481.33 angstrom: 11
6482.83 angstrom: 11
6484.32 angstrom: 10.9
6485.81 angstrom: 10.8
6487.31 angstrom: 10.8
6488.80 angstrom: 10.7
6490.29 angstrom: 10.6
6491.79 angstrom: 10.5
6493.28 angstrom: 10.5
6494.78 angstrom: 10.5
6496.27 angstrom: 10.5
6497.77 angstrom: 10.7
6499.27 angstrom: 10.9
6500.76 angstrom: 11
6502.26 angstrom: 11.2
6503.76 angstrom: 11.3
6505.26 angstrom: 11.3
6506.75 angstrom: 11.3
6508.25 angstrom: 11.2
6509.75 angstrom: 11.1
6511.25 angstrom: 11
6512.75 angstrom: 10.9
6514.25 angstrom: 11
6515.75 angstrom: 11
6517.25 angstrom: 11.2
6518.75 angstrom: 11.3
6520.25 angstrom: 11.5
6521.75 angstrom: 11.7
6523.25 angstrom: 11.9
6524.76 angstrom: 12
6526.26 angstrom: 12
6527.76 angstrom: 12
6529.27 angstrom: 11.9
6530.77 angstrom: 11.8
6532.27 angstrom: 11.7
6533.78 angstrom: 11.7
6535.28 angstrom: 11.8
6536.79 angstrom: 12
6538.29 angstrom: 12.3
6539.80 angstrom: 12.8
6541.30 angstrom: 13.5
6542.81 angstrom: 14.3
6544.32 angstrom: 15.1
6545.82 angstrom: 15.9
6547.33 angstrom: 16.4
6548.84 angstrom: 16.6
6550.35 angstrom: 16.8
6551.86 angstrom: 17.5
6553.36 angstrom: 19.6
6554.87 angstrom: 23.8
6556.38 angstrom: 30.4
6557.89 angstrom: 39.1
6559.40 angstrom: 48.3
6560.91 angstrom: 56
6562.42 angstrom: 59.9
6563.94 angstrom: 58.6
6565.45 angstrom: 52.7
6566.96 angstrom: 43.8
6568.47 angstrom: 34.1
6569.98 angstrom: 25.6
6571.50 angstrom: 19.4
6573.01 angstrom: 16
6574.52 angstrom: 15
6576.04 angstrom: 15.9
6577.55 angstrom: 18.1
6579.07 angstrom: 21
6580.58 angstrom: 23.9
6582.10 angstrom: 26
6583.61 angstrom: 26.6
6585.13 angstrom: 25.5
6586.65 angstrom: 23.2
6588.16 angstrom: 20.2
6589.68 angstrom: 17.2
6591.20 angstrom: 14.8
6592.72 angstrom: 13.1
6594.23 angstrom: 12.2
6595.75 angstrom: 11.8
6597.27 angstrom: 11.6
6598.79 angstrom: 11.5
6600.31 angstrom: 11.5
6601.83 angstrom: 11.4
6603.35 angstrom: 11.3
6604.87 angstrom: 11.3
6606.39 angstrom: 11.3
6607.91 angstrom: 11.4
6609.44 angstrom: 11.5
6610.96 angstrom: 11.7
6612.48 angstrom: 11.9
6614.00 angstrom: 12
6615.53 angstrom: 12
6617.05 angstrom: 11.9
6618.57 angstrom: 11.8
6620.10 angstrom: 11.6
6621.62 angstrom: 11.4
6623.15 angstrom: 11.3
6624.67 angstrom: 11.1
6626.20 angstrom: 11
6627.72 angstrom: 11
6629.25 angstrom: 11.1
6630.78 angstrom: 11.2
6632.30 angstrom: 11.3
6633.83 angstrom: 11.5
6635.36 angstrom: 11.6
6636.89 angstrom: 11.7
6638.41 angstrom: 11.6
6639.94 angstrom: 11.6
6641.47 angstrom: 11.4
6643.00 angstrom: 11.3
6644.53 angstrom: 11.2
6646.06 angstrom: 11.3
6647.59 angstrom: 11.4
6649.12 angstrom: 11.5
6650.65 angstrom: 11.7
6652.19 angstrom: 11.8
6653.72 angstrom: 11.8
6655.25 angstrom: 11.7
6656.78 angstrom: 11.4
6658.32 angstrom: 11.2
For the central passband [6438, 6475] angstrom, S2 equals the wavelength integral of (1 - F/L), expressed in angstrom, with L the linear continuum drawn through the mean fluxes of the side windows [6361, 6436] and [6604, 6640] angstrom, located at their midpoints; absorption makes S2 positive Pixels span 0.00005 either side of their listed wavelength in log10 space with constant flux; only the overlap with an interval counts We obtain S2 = 0.9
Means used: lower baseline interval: 11.3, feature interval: 11.1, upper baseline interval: 11.5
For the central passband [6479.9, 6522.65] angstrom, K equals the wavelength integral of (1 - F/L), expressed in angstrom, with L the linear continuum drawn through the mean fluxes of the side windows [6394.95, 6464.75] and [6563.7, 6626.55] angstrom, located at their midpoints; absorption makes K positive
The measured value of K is 9.4 angstrom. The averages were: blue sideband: 11.1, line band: 11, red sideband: 17.9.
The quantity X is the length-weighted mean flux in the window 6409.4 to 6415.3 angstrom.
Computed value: 11.1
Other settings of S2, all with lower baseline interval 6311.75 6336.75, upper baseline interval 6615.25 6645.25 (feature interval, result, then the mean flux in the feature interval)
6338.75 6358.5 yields 0.4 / 10.8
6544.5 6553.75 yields -4.6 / 16.9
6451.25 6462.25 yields 0.1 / 11.1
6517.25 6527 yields -0.4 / 11.7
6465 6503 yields 0.8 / 11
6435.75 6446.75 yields 0.6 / 10.6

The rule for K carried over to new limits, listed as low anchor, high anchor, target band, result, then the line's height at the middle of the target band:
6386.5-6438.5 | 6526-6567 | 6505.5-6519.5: 6.5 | 20.8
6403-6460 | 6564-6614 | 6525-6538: 3.5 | 16.3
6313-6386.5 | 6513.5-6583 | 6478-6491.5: 5.4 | 18.1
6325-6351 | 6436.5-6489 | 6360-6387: -1.0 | 10.9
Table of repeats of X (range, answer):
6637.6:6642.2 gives 11.6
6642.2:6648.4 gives 11.3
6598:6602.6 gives 11.5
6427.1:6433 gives 11.4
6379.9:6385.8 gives 11.3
